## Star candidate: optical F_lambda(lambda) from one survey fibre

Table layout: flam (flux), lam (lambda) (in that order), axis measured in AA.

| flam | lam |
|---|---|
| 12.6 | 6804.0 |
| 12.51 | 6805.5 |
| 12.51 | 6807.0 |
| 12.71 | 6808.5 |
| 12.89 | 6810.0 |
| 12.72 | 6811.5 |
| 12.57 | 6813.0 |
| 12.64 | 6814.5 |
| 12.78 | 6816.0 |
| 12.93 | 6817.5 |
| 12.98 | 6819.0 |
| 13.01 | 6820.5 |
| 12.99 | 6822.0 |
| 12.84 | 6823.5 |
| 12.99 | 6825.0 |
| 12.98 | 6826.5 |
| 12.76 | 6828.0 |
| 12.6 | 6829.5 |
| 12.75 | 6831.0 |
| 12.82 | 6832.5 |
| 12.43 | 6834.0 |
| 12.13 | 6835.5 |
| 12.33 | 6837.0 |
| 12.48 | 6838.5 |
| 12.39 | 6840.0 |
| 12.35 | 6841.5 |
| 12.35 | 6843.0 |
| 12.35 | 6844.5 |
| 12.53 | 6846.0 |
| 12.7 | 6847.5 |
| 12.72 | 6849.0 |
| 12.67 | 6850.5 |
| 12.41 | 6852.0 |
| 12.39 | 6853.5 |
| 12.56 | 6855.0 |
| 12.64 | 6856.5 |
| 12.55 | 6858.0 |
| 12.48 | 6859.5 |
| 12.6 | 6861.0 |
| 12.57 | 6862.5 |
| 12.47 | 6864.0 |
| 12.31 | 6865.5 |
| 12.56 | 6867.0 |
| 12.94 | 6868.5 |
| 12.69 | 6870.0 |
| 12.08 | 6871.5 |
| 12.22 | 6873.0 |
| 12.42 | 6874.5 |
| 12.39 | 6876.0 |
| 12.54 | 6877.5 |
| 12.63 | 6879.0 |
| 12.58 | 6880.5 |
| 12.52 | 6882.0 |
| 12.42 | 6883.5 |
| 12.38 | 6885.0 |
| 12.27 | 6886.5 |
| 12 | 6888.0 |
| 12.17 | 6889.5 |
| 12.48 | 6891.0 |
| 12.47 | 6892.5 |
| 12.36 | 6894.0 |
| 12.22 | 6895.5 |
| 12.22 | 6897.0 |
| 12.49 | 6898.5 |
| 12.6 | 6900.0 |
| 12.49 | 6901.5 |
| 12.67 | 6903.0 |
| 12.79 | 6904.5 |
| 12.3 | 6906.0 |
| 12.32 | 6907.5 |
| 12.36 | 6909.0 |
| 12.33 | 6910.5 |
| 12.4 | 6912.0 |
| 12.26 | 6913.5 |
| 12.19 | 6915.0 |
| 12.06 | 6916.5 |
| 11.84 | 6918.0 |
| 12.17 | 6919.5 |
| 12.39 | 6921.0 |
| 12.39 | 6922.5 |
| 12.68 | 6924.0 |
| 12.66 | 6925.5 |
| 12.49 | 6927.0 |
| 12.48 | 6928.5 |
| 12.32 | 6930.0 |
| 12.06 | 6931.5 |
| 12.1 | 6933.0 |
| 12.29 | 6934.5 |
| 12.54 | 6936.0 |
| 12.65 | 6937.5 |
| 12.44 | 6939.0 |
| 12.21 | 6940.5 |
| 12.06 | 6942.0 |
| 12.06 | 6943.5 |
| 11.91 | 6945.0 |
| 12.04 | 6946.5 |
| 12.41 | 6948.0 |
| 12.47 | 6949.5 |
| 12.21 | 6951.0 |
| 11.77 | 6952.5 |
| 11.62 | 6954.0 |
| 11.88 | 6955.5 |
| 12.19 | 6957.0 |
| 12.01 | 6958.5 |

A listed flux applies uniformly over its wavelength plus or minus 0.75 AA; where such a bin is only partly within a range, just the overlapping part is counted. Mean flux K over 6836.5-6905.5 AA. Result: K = 12.5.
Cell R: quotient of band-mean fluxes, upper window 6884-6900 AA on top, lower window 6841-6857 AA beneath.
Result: 0.98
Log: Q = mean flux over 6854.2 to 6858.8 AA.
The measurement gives 12.6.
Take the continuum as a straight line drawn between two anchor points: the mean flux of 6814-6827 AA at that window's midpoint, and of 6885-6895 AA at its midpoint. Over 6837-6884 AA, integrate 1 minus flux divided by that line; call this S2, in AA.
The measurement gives 0.2 AA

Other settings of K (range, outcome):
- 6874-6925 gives 12.4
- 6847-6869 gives 12.6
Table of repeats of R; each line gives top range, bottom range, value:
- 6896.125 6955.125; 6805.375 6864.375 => 0.97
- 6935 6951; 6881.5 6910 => 0.99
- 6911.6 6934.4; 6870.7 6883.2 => 0.99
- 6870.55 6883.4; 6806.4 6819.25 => 0.98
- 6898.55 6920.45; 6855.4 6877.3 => 0.99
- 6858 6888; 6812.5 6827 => 0.97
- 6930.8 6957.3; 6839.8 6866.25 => 0.97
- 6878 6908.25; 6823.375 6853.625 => 0.99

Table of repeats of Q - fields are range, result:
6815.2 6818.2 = 12.9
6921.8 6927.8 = 12.6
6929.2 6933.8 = 12.2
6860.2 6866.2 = 12.5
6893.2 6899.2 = 12.3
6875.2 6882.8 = 12.5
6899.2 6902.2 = 12.5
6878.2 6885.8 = 12.5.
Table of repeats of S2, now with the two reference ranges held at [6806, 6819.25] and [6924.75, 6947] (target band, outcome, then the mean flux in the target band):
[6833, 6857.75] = 0.3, 12.5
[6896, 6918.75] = 0.1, 12.4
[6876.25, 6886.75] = 0.0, 12.5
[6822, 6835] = -0.1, 12.8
